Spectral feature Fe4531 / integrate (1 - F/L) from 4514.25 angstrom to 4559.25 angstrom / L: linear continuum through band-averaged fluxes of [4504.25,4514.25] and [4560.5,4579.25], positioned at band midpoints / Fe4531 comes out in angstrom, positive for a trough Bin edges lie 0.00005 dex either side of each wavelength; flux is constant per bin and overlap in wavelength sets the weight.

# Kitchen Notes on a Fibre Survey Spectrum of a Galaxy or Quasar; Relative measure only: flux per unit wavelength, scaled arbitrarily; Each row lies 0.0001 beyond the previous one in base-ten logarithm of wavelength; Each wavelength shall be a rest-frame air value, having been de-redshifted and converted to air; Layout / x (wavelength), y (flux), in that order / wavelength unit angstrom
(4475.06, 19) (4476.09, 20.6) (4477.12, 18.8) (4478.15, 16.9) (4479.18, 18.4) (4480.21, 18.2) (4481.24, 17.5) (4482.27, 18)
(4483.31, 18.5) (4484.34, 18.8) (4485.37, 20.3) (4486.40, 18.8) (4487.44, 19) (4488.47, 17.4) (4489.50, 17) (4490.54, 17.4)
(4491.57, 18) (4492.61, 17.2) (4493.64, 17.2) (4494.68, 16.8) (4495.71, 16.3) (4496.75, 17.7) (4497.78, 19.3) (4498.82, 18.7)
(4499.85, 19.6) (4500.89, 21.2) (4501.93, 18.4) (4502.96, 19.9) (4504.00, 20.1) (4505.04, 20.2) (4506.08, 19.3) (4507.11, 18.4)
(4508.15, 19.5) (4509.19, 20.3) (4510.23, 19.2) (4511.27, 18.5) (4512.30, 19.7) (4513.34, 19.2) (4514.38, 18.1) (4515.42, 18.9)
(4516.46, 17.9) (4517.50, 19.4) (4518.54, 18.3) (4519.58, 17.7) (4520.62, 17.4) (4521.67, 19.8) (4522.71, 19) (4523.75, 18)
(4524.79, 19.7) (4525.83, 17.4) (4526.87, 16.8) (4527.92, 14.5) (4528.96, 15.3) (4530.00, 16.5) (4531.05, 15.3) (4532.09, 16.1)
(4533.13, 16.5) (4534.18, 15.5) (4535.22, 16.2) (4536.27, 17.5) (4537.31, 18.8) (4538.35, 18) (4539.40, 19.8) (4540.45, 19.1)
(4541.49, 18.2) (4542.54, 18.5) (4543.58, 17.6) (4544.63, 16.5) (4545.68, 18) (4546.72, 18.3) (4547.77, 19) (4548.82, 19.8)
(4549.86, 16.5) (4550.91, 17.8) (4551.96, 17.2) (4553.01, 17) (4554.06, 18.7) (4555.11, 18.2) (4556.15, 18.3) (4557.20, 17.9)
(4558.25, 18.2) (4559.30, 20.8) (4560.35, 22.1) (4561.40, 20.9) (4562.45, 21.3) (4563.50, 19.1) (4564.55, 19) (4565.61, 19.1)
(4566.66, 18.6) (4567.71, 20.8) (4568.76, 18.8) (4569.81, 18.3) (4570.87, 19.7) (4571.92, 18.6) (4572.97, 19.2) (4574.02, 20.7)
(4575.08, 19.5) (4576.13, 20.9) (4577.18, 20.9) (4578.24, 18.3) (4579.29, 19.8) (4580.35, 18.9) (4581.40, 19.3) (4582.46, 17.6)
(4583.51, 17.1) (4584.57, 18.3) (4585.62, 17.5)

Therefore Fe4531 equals 4.0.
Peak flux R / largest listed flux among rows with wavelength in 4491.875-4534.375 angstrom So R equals 21.2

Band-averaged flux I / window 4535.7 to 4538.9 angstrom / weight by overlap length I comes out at 18.1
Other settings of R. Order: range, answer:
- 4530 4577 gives 22.1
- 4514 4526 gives 19.8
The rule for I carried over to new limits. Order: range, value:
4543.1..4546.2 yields 17.3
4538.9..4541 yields 19.4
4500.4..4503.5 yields 19.8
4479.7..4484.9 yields 18.2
